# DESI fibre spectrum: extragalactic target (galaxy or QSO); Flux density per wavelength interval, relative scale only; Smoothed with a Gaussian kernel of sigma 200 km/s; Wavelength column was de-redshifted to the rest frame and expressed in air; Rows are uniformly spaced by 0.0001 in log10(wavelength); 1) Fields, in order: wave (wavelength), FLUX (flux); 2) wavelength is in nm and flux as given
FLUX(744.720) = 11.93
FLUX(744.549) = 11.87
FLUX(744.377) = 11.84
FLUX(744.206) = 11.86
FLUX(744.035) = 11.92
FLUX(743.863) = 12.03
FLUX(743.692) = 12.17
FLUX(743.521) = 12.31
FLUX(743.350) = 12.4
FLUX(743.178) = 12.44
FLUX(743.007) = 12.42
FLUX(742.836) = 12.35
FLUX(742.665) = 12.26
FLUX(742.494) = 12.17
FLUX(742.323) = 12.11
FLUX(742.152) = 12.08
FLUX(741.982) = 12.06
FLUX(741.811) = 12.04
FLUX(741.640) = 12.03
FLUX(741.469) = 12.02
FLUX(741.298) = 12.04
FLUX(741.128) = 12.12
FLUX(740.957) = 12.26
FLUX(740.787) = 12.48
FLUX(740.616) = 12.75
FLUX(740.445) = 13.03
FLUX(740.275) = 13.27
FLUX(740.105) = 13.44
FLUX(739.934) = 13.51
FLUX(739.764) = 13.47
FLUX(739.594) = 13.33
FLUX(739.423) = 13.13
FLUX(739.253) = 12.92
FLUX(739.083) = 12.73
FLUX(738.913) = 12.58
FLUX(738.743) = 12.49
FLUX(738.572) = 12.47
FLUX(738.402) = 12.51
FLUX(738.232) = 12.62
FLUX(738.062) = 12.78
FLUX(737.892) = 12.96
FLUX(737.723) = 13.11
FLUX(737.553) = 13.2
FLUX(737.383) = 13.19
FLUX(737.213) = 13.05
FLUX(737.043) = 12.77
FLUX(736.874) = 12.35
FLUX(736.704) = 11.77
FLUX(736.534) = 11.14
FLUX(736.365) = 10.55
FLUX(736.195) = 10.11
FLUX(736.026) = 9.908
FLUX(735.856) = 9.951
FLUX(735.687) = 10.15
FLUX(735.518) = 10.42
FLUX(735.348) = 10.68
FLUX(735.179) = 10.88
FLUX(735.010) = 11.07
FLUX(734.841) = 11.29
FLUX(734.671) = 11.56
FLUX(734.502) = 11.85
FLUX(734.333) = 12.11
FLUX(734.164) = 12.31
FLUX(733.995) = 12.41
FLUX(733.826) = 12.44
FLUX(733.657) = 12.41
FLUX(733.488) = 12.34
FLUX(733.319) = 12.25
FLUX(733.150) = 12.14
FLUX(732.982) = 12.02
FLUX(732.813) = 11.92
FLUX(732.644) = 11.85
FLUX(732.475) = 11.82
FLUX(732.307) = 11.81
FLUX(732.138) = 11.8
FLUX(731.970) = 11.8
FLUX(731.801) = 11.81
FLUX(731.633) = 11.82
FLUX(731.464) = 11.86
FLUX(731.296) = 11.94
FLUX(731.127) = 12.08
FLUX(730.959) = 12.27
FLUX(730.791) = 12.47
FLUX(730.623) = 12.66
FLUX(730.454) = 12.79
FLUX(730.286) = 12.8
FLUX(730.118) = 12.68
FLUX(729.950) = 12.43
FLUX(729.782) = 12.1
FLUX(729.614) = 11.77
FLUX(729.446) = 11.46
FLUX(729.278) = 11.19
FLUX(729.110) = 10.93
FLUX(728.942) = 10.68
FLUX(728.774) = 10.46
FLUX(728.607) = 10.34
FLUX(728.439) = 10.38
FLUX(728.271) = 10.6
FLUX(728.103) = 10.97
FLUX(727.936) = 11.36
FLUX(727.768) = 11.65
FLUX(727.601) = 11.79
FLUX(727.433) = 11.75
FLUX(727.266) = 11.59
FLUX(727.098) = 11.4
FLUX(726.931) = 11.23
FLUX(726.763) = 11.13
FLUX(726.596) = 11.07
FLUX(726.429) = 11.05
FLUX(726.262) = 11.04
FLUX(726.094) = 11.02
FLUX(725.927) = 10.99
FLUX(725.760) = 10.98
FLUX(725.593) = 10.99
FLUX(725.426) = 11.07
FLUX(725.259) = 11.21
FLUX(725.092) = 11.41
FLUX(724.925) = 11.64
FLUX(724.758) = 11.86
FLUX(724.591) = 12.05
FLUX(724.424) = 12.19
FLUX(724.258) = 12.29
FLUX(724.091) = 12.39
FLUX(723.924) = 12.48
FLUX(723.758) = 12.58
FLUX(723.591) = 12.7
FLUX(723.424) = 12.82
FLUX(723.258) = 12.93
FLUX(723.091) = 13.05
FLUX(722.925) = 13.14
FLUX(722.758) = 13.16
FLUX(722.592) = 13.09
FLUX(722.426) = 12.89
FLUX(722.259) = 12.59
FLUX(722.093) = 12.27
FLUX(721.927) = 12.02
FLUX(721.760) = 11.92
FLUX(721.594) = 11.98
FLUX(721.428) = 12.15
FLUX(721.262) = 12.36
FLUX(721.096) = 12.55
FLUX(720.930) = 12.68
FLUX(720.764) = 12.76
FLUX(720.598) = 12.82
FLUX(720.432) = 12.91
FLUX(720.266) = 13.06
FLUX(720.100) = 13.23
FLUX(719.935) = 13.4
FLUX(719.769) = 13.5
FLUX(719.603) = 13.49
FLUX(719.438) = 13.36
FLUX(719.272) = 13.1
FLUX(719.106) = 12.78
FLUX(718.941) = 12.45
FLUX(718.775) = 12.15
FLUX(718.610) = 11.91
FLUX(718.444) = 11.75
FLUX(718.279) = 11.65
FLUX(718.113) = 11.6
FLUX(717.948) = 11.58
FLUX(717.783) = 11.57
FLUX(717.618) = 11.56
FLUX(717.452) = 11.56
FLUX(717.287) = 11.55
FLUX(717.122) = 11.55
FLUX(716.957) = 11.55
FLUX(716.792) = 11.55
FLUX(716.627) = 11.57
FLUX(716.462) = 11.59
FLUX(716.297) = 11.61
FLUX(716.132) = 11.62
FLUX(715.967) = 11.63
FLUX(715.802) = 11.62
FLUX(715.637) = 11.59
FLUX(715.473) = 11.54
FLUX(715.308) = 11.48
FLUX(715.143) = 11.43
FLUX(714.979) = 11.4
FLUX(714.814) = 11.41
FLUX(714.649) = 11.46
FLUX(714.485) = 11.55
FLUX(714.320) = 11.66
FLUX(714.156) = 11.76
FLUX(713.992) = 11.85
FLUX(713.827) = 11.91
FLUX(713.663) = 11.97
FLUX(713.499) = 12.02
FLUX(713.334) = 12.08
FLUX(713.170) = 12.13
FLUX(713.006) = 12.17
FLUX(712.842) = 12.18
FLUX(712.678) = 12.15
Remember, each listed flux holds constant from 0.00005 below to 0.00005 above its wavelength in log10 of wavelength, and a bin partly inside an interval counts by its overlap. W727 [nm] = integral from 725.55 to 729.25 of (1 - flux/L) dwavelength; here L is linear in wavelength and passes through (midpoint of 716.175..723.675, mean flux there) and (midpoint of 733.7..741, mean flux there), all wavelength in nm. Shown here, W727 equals 0.369 nm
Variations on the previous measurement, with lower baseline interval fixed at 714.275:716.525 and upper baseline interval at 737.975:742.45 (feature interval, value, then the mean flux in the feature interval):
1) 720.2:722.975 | -0.19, 12.6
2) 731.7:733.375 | 0.05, 11.9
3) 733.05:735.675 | 0.14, 11.7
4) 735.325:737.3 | 0.22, 11.1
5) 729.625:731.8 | -0.01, 12.3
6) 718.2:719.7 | -0.11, 12.5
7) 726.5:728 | 0.08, 11.4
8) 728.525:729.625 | 0.11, 10.9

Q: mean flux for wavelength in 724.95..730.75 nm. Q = 11.4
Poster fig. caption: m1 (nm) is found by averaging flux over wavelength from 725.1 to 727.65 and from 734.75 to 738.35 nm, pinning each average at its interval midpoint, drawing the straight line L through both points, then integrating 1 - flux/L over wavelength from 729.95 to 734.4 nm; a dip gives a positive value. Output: -0.28 nm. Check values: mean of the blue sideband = 11.2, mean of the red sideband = 11.6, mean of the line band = 12.2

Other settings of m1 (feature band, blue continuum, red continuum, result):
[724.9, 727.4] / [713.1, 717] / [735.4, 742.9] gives 0.157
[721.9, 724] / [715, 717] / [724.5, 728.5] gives -0.259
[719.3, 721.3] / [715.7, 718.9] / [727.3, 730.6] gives -0.244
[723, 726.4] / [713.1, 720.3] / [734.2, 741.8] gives 0.044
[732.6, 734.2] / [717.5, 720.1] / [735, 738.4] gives -0.055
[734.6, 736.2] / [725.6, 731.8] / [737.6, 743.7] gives 0.198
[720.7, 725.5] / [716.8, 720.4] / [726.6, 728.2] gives -0.207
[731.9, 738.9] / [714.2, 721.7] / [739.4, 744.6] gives 0.259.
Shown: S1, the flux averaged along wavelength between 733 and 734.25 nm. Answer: 12.3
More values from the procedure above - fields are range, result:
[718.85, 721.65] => 12.9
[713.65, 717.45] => 11.6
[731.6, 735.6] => 11.8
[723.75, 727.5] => 11.5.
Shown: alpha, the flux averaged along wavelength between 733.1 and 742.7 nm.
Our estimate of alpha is 12.2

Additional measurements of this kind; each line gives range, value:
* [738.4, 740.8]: 13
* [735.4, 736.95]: 10.7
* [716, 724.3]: 12.4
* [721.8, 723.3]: 12.8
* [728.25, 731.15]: 11.7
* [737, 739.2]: 12.8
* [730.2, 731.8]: 12.3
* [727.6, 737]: 11.6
